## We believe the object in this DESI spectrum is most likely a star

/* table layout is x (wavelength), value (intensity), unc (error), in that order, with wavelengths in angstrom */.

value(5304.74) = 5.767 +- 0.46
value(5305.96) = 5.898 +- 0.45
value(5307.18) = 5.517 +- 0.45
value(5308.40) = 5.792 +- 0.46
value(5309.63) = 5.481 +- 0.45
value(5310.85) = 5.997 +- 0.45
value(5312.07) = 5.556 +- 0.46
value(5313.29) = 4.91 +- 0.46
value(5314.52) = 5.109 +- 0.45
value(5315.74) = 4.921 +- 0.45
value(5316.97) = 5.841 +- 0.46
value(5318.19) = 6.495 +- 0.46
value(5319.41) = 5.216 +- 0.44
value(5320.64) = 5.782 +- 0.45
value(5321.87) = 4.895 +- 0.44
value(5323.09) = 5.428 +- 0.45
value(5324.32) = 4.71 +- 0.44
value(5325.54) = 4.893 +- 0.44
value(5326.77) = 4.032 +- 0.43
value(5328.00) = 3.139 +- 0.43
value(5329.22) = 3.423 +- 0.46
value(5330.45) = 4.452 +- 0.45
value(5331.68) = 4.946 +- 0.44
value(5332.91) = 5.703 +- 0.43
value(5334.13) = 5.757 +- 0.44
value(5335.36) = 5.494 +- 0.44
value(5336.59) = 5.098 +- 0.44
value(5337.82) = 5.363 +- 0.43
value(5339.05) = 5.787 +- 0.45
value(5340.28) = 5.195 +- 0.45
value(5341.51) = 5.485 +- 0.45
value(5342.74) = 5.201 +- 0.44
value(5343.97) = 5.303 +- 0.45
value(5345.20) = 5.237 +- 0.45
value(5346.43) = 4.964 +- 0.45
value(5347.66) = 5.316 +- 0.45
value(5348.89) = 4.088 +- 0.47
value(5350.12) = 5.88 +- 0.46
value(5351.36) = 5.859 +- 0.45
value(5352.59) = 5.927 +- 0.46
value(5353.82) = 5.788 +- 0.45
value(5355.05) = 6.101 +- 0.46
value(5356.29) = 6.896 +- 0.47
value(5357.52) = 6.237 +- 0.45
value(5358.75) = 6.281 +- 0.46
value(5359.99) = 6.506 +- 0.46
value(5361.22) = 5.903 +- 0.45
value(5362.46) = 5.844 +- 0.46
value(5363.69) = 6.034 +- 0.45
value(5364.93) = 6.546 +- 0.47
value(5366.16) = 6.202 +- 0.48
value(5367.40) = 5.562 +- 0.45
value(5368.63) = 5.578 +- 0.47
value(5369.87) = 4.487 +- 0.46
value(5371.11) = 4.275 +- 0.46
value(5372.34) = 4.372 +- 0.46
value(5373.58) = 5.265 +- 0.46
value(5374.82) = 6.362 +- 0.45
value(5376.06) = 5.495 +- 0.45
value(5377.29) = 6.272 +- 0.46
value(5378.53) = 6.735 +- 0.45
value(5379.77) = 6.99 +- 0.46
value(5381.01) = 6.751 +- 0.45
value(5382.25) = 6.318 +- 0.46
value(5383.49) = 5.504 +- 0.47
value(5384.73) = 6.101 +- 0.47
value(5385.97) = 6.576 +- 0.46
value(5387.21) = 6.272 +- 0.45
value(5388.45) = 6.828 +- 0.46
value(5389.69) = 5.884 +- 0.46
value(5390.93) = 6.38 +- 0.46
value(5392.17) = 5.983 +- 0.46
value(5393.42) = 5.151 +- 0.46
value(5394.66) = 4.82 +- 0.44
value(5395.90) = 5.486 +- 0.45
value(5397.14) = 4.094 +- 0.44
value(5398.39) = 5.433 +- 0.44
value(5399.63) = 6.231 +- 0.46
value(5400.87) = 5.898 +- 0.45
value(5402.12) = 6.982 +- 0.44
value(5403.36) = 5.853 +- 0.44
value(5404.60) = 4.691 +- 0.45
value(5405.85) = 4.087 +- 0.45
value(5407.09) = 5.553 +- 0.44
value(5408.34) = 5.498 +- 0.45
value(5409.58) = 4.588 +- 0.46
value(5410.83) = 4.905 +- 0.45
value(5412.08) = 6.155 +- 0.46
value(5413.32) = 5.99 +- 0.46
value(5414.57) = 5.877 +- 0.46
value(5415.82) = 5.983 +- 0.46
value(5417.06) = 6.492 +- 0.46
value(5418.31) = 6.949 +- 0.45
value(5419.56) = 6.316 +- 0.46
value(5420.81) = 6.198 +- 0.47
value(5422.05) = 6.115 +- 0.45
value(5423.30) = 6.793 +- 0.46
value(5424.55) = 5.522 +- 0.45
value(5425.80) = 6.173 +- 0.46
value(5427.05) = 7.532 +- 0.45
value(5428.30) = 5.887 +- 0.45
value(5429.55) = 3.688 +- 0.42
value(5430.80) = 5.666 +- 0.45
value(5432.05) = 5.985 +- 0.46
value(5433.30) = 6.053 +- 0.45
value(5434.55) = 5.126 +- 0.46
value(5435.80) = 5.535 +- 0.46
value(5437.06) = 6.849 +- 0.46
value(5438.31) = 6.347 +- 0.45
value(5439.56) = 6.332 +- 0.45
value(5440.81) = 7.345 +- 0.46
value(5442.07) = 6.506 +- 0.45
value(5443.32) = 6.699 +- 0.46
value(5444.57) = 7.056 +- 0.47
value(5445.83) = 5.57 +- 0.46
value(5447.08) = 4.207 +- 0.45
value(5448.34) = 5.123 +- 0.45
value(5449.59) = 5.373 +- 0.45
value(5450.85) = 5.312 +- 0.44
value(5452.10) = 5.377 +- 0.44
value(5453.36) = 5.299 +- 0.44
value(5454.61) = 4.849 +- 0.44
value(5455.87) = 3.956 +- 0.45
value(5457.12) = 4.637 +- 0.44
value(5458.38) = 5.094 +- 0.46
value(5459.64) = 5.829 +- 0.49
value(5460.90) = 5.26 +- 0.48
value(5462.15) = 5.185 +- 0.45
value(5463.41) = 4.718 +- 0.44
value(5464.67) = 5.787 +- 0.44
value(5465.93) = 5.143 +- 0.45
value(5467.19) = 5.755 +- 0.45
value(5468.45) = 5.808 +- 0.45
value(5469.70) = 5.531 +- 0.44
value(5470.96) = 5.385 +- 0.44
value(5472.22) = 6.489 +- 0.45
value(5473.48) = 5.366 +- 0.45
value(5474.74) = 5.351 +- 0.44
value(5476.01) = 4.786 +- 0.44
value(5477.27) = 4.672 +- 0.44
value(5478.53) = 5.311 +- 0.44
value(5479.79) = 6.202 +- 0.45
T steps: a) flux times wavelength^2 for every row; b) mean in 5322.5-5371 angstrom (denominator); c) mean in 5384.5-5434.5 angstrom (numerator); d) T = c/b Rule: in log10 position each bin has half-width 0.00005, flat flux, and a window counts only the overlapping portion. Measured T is 1.10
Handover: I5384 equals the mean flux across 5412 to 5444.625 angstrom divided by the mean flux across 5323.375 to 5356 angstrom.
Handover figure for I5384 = 1.2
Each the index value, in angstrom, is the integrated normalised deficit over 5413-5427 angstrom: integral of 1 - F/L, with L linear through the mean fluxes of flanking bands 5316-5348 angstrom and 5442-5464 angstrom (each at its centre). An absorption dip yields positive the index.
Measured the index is -2.7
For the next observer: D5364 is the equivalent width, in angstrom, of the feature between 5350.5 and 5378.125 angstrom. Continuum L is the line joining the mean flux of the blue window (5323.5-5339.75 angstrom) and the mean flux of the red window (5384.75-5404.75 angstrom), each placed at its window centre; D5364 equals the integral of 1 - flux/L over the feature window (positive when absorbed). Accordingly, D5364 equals -2.5 angstrom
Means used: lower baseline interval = 4.84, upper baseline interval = 5.82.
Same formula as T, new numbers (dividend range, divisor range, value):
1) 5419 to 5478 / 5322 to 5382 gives 1.07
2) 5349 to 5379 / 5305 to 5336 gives 1.14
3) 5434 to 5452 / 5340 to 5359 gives 1.10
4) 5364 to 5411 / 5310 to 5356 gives 1.11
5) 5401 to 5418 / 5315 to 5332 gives 1.19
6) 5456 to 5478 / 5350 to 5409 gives 0.94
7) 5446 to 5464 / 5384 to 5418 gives 0.90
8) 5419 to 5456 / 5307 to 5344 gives 1.18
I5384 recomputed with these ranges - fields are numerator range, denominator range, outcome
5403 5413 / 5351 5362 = 0.84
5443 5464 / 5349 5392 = 0.88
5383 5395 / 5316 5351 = 1.17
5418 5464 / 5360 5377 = 1.03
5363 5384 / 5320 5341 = 1.17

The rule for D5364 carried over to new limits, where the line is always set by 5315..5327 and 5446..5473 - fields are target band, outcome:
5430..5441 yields -1.7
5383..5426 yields -4.5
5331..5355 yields -0.7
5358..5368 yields -1.6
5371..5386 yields -2.0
